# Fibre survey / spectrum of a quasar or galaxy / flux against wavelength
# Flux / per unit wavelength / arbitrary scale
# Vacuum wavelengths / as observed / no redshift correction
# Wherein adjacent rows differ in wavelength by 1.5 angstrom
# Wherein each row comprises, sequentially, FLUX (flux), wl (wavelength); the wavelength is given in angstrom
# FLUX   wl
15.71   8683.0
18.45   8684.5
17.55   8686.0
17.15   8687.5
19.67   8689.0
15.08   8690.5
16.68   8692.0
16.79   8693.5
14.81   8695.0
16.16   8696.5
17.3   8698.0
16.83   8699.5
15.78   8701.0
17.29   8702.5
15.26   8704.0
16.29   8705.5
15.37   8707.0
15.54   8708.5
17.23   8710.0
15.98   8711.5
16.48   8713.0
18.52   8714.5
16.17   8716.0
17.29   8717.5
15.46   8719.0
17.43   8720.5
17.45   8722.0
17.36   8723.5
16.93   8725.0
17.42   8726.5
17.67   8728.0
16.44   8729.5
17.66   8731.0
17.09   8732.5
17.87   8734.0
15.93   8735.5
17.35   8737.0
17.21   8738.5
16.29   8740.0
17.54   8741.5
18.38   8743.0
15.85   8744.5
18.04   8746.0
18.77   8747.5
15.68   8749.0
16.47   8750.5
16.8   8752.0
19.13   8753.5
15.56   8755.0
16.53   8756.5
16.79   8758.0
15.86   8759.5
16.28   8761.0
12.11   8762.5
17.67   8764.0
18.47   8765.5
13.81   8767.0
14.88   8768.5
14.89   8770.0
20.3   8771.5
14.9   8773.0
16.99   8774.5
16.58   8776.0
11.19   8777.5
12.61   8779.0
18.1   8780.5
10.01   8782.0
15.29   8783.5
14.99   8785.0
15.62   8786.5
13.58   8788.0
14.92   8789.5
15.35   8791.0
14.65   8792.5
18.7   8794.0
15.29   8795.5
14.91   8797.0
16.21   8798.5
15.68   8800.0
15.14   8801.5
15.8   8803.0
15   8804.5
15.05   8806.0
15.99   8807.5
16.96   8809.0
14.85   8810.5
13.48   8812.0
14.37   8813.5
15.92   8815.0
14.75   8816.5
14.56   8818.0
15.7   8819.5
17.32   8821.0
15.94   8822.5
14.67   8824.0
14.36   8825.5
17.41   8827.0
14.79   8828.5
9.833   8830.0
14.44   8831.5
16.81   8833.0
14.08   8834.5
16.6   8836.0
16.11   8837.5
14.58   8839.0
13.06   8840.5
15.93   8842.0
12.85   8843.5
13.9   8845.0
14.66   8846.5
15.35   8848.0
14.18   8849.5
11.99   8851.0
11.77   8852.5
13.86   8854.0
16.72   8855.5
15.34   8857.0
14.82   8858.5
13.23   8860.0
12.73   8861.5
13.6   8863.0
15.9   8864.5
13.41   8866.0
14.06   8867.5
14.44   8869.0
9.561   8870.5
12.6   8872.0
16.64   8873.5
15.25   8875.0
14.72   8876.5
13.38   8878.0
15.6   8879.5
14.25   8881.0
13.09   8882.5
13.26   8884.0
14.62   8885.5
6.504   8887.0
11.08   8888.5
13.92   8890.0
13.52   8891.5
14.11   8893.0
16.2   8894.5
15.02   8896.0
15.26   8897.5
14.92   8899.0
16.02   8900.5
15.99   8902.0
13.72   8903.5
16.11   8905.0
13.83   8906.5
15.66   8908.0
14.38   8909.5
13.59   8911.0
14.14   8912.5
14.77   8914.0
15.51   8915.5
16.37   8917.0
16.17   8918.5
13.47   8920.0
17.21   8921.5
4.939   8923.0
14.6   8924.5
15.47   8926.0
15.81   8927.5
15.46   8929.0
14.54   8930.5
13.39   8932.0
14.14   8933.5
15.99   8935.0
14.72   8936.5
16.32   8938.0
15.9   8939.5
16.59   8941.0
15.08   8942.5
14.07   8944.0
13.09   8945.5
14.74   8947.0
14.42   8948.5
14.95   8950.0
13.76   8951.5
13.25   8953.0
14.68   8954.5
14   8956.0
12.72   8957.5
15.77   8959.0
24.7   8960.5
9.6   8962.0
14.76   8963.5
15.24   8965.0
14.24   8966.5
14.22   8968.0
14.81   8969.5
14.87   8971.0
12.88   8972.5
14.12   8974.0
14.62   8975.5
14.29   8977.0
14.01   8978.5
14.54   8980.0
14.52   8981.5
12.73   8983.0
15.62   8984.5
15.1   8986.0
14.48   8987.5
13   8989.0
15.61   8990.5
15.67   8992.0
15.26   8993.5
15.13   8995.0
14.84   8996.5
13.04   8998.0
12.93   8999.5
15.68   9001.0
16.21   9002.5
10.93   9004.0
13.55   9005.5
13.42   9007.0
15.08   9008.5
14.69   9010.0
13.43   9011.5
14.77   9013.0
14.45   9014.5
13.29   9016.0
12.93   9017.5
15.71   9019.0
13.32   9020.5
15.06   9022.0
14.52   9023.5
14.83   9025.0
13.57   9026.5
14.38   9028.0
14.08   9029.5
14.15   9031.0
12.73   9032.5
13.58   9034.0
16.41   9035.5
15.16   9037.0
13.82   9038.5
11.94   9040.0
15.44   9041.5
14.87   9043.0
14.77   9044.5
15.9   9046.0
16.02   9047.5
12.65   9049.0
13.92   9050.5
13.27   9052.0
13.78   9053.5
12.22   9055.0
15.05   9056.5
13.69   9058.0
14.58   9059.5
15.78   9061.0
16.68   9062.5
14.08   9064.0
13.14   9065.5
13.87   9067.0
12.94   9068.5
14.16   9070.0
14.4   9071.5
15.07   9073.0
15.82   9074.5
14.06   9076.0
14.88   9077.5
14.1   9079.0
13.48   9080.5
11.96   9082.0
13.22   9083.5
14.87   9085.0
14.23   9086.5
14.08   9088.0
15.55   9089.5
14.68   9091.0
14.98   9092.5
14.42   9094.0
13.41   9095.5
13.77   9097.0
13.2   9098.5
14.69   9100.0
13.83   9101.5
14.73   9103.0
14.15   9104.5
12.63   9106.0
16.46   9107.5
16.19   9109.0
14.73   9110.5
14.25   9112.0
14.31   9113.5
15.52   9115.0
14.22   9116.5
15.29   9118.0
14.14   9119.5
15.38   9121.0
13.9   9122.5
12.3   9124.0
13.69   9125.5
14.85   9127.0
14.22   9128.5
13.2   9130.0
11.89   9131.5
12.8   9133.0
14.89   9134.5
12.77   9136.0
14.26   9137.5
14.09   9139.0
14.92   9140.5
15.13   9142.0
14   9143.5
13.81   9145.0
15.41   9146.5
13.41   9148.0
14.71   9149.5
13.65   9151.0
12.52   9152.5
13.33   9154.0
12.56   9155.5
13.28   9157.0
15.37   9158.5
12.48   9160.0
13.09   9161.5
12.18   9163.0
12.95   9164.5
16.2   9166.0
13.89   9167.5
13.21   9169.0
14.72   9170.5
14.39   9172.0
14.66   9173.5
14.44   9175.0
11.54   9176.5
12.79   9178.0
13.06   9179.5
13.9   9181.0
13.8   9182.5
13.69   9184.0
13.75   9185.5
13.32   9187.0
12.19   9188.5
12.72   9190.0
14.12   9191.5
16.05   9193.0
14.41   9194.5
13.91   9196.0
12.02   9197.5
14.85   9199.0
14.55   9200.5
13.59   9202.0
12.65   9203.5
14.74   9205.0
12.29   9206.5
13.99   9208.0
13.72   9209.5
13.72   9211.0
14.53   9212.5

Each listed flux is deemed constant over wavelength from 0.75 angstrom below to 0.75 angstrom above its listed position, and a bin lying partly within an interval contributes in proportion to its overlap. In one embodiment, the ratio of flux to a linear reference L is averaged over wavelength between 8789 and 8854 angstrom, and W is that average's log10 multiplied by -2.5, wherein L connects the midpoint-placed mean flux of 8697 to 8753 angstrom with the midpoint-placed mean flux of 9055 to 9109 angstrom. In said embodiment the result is 0.09 mag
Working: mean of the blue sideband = 16.9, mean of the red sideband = 14.3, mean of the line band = 15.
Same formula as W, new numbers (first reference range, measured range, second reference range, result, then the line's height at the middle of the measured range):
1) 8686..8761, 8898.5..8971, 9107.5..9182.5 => 0.05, 15.4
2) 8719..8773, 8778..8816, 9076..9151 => 0.09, 16.4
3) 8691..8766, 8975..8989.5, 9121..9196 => 0.05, 15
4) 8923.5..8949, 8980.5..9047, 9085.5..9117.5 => 0.03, 14.7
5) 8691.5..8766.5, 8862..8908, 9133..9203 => 0.12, 15.7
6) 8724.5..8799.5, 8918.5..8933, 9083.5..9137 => 0.09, 15.2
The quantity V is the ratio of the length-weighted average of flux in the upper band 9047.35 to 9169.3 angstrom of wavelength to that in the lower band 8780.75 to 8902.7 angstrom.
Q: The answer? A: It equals 1.0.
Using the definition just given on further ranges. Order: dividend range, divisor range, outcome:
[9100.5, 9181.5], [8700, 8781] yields 0.85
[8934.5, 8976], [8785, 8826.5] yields 0.96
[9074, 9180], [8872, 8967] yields 0.97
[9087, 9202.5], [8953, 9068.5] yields 0.97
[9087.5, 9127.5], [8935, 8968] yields 0.97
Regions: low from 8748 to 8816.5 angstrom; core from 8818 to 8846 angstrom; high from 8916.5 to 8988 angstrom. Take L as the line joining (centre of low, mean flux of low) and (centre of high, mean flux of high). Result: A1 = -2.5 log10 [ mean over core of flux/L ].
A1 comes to 0.027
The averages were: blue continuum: 15.5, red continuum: 14.6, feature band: 14.9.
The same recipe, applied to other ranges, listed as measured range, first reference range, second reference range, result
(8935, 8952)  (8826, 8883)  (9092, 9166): -0.06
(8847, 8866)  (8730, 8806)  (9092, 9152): 0.11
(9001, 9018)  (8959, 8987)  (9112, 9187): 0.04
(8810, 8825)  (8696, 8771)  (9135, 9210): 0.07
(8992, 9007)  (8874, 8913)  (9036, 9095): 0.00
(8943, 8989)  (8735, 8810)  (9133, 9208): 0.03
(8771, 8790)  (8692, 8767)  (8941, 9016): 0.09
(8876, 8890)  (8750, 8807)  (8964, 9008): 0.16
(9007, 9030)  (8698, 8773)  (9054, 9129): 0.04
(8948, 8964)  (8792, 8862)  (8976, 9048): -0.02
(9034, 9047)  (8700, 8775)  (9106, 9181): -0.01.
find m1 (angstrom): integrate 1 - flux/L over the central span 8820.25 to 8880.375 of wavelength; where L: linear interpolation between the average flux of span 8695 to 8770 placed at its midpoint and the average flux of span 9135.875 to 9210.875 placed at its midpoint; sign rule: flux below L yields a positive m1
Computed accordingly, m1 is 5.5 angstrom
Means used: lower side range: 16.7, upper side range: 13.7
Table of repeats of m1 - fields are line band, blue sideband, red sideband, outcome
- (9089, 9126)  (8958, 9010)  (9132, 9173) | -1.0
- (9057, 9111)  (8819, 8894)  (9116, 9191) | -2.0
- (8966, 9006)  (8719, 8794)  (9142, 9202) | 1.4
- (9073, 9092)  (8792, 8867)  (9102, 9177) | -0.1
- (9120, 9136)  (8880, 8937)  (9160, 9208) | 0.1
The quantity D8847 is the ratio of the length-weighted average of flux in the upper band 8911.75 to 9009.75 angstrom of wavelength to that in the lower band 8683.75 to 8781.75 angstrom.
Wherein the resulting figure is 0.9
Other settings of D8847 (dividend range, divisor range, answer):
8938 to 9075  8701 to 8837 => 0.90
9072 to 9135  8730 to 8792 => 0.89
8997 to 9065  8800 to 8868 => 0.97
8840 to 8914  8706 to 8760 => 0.83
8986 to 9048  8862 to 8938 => 1.01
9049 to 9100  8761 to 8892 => 0.97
